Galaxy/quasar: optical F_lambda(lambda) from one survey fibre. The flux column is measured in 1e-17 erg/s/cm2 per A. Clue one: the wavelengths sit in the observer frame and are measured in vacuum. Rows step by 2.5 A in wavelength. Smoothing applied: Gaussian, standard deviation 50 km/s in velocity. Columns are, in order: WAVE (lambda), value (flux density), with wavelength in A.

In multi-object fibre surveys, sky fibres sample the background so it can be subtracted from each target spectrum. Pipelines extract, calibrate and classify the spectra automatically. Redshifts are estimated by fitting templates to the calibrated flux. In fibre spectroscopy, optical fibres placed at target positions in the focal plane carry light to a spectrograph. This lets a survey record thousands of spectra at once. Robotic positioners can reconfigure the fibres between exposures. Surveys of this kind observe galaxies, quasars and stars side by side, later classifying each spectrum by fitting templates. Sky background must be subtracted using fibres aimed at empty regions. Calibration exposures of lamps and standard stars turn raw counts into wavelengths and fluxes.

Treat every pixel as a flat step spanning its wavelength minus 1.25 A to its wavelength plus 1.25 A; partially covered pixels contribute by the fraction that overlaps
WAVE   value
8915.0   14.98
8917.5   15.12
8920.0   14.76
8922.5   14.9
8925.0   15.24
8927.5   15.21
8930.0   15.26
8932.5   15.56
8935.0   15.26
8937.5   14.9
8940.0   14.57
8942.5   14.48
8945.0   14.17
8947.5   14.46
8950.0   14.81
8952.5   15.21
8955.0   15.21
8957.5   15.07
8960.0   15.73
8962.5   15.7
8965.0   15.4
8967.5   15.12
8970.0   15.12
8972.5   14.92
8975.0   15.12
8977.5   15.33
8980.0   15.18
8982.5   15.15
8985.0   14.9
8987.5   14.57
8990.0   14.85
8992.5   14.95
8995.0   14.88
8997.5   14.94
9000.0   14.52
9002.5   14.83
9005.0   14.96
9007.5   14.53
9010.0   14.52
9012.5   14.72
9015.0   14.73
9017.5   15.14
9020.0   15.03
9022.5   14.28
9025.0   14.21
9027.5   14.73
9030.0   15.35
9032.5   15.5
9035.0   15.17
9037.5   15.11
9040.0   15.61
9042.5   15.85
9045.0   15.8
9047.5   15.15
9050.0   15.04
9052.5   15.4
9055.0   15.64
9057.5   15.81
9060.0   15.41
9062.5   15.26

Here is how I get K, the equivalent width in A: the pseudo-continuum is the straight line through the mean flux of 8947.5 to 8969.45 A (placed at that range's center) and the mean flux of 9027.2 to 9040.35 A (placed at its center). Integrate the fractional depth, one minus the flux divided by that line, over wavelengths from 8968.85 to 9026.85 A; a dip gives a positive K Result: 1.5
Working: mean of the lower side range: 15.2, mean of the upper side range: 15.3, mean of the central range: 14.8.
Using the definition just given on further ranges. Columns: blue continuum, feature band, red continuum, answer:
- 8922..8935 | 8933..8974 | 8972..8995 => 0.3 A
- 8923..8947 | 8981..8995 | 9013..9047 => 0.1 A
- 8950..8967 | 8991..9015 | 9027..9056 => 0.9 A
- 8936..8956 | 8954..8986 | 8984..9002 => -1.0 A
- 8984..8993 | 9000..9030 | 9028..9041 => 0.7 A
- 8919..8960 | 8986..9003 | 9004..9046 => 0.2 A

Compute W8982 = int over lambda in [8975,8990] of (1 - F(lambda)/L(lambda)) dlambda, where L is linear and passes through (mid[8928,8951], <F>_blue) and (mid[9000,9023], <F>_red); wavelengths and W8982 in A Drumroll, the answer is -0.2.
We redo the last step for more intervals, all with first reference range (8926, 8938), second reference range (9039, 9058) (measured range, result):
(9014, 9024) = 0.4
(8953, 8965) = -0.1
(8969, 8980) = 0.2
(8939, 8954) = 0.7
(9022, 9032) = 0.5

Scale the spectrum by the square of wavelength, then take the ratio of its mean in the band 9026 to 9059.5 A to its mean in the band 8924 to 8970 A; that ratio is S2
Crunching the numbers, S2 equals 1.0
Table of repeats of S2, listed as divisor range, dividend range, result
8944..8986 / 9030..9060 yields 1.04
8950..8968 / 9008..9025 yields 0.97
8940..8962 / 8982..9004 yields 1.00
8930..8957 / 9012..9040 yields 1.02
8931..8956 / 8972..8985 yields 1.03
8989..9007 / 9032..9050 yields 1.05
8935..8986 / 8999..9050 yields 1.01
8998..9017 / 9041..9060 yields 1.06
